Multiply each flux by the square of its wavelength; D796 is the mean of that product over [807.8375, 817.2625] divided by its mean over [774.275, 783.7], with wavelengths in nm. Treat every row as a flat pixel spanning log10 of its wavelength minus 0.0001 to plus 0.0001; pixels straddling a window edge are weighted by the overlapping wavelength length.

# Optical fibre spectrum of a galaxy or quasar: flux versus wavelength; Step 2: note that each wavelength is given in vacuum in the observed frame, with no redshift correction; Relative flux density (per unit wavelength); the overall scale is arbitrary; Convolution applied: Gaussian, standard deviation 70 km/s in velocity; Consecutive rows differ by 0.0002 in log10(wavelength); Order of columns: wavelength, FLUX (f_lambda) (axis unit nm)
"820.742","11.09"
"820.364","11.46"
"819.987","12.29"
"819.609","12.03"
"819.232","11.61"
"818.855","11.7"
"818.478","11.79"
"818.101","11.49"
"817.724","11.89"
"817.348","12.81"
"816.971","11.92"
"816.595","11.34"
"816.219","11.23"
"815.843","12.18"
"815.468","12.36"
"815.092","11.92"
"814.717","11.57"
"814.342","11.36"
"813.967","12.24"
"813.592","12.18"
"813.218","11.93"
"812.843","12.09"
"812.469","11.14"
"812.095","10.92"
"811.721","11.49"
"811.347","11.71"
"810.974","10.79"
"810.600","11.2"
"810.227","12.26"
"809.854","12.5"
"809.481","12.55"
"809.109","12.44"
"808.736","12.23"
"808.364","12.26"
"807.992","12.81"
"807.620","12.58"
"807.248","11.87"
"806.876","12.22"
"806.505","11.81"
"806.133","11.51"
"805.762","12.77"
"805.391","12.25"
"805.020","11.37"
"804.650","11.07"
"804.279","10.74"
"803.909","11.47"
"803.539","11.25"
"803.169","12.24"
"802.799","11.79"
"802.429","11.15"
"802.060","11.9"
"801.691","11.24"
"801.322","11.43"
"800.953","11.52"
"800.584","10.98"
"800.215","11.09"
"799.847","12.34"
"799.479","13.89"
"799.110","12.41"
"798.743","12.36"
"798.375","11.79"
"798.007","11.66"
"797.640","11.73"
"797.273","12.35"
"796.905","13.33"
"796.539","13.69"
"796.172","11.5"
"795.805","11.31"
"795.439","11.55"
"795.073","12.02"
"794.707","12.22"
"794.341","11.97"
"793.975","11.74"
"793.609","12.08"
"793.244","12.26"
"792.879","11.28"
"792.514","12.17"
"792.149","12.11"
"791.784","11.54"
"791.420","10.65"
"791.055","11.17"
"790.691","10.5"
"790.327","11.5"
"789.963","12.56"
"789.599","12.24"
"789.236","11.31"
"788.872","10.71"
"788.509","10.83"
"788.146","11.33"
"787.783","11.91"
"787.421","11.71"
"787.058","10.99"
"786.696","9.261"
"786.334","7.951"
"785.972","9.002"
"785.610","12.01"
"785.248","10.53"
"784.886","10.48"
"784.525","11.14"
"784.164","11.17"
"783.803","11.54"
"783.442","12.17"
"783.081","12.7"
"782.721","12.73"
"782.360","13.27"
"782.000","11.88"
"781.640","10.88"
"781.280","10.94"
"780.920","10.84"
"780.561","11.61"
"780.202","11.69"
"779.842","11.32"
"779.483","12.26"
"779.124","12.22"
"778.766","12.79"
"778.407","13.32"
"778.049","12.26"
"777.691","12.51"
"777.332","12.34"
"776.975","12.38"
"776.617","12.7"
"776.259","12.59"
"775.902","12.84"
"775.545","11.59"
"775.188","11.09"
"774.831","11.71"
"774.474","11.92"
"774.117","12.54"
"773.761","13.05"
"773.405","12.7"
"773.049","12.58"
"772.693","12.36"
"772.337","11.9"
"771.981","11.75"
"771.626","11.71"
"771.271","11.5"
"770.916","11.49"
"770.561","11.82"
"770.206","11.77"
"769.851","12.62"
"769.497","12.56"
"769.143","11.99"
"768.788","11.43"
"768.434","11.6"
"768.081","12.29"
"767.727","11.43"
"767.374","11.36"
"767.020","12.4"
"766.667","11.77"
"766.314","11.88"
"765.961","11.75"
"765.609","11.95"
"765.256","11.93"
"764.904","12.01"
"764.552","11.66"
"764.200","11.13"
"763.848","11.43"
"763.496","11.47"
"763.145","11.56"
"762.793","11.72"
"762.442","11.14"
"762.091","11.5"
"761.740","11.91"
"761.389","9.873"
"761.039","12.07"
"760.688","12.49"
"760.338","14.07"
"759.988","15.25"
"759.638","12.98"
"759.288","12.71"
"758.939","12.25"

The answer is 1.07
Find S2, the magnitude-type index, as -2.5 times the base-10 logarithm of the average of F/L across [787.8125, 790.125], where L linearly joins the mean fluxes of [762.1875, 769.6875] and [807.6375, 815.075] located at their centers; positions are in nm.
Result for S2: 0.03 mag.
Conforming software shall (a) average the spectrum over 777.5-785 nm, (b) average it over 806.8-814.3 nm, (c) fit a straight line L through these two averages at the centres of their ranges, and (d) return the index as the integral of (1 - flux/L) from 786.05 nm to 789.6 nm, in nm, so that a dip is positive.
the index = 0.36 nm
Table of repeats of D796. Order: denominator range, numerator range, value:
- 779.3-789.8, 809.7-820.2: 1.13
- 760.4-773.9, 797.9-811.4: 1.10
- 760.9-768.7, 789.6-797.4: 1.10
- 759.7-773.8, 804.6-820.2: 1.12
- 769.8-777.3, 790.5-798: 1.03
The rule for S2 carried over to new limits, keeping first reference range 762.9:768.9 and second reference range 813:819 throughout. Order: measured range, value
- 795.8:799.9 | -0.05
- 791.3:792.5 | 0.02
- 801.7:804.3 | 0.03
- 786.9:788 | 0.02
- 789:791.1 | 0.02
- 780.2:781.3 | 0.05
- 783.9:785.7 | 0.07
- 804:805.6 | 0.04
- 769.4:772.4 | -0.01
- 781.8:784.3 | -0.04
